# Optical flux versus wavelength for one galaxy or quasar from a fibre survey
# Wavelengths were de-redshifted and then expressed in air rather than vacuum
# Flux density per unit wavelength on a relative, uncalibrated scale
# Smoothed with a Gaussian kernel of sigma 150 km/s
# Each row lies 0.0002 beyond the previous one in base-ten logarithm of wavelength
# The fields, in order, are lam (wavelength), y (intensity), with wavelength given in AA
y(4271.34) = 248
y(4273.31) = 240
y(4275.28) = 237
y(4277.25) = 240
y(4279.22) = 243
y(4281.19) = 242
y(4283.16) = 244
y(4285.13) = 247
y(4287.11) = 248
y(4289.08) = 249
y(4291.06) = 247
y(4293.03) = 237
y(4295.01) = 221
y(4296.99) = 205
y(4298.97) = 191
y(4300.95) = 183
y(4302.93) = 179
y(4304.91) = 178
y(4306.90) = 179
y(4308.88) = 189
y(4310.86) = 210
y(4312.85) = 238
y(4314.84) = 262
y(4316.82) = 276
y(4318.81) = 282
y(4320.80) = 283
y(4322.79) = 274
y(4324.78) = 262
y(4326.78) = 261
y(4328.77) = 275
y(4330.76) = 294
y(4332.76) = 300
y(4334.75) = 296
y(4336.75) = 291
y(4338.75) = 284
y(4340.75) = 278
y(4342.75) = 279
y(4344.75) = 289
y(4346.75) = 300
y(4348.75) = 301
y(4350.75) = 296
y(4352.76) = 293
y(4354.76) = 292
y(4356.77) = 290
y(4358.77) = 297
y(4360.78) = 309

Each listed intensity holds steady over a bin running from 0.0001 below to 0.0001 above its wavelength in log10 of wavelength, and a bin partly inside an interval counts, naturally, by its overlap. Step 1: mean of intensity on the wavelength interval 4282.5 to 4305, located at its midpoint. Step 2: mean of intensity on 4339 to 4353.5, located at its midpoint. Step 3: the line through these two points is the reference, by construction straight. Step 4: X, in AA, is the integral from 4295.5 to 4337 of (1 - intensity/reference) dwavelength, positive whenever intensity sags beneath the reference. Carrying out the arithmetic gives 1.6 AA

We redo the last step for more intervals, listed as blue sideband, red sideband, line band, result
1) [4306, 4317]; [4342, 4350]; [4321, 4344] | -1.4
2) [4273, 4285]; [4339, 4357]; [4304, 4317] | 2.4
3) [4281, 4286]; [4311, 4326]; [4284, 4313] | 4.6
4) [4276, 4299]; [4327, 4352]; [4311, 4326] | 0.2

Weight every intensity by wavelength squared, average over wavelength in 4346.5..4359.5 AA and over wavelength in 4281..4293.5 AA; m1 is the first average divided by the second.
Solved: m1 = 1.2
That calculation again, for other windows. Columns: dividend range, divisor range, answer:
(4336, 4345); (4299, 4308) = 1.59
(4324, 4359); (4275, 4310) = 1.34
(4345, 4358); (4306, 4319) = 1.30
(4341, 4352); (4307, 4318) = 1.28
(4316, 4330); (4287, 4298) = 1.19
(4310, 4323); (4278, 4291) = 1.08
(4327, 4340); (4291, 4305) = 1.43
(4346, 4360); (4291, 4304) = 1.47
